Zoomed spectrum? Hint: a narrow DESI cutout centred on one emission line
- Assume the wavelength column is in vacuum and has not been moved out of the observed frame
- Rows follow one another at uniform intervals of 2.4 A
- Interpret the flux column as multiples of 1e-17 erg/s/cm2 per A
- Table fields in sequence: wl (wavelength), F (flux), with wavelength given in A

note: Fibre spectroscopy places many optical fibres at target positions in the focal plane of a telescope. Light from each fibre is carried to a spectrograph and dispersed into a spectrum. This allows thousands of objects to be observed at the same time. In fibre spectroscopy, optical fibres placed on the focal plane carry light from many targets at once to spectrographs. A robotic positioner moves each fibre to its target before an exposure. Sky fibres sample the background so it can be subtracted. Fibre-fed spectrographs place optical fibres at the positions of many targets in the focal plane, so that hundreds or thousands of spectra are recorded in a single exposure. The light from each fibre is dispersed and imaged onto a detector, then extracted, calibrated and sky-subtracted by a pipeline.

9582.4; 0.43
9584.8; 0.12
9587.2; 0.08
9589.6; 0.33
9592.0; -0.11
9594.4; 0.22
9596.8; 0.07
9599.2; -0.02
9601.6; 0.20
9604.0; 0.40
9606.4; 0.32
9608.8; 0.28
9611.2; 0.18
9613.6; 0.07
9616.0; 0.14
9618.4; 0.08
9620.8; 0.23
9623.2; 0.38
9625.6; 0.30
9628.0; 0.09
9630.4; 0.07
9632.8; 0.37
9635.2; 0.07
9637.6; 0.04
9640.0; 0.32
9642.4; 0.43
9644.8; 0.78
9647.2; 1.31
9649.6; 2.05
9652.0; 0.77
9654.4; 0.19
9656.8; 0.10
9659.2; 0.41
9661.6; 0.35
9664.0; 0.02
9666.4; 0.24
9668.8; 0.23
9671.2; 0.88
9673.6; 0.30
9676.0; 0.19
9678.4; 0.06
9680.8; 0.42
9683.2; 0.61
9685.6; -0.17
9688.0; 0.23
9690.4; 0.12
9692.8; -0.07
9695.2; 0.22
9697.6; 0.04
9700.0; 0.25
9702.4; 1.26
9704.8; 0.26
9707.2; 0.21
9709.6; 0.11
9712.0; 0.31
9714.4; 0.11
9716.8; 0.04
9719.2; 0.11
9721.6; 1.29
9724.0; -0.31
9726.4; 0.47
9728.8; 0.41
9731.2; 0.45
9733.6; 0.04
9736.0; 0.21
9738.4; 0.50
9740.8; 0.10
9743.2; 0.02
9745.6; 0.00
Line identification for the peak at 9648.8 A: [O III] 5007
